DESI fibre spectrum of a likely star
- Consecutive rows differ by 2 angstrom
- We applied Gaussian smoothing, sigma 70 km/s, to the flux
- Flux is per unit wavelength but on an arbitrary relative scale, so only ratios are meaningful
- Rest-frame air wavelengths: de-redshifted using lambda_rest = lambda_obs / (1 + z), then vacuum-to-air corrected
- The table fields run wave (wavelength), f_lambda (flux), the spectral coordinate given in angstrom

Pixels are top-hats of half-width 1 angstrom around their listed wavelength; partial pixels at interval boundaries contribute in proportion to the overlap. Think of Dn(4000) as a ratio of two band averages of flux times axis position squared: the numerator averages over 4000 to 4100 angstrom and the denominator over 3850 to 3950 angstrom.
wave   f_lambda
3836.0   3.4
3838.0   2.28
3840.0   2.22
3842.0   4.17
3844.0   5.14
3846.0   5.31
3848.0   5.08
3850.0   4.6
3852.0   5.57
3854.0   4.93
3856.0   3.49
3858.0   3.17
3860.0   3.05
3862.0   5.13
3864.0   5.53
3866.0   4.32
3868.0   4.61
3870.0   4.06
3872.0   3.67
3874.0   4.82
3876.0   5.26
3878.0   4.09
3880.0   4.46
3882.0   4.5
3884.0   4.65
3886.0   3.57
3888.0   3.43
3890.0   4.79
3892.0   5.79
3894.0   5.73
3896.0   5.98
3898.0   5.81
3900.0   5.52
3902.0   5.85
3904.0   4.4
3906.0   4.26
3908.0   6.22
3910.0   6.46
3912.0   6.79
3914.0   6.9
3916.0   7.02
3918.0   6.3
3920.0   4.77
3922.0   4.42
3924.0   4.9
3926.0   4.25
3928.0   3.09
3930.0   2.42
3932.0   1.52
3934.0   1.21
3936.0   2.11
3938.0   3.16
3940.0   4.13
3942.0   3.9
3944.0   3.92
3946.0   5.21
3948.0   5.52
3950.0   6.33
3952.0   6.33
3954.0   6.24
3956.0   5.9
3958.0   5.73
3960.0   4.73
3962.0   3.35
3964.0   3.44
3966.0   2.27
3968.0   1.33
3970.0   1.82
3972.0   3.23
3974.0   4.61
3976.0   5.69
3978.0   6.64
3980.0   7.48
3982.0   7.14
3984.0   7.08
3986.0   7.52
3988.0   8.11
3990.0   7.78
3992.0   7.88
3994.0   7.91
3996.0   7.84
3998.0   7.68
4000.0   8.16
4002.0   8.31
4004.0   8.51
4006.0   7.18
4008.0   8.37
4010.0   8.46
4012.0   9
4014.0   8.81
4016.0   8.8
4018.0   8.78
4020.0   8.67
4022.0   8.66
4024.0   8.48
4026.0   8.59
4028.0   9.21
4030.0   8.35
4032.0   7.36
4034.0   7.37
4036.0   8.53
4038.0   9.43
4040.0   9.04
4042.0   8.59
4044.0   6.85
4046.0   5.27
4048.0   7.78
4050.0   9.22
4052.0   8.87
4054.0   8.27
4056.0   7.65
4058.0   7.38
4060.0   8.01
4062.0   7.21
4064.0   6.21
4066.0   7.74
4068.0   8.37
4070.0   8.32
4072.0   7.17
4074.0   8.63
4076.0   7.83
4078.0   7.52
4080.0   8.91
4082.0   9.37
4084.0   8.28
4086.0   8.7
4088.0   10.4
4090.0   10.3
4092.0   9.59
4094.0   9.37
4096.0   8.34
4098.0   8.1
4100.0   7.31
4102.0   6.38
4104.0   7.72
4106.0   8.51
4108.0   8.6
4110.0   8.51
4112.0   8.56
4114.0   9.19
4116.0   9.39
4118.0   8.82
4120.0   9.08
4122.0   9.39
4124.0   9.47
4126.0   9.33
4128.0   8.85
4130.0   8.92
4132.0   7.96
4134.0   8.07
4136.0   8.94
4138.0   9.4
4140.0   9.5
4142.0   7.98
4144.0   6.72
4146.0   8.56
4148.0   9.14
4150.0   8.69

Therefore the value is 1.95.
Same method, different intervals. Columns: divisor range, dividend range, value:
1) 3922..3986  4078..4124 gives 2.14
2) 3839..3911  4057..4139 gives 2.01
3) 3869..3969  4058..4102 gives 1.95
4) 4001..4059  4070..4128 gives 1.08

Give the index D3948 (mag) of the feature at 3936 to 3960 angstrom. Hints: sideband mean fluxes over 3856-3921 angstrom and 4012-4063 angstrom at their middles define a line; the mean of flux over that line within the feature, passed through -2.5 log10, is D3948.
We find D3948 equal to 0.258 mag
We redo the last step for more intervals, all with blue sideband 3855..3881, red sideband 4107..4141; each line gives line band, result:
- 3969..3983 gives 0.197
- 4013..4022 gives -0.242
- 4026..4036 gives -0.131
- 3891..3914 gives -0.173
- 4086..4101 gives -0.082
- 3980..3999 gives -0.178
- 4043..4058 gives -0.010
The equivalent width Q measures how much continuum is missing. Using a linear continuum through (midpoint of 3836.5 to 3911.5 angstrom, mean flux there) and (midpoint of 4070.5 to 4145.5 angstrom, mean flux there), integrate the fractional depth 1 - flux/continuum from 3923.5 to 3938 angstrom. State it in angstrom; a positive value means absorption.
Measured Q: 7.4 angstrom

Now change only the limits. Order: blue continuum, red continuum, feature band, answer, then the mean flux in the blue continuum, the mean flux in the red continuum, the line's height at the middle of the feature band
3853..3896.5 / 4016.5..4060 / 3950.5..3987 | 8.8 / 4.48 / 8.21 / 6.63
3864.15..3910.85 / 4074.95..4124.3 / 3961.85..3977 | 7.5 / 4.89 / 8.69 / 6.36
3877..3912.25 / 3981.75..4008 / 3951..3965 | 3.5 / 5.09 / 7.82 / 6.82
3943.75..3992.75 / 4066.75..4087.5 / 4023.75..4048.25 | -2.8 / 5.42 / 8.35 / 7.25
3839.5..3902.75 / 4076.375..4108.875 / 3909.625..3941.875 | 7.3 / 4.65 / 8.57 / 5.62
